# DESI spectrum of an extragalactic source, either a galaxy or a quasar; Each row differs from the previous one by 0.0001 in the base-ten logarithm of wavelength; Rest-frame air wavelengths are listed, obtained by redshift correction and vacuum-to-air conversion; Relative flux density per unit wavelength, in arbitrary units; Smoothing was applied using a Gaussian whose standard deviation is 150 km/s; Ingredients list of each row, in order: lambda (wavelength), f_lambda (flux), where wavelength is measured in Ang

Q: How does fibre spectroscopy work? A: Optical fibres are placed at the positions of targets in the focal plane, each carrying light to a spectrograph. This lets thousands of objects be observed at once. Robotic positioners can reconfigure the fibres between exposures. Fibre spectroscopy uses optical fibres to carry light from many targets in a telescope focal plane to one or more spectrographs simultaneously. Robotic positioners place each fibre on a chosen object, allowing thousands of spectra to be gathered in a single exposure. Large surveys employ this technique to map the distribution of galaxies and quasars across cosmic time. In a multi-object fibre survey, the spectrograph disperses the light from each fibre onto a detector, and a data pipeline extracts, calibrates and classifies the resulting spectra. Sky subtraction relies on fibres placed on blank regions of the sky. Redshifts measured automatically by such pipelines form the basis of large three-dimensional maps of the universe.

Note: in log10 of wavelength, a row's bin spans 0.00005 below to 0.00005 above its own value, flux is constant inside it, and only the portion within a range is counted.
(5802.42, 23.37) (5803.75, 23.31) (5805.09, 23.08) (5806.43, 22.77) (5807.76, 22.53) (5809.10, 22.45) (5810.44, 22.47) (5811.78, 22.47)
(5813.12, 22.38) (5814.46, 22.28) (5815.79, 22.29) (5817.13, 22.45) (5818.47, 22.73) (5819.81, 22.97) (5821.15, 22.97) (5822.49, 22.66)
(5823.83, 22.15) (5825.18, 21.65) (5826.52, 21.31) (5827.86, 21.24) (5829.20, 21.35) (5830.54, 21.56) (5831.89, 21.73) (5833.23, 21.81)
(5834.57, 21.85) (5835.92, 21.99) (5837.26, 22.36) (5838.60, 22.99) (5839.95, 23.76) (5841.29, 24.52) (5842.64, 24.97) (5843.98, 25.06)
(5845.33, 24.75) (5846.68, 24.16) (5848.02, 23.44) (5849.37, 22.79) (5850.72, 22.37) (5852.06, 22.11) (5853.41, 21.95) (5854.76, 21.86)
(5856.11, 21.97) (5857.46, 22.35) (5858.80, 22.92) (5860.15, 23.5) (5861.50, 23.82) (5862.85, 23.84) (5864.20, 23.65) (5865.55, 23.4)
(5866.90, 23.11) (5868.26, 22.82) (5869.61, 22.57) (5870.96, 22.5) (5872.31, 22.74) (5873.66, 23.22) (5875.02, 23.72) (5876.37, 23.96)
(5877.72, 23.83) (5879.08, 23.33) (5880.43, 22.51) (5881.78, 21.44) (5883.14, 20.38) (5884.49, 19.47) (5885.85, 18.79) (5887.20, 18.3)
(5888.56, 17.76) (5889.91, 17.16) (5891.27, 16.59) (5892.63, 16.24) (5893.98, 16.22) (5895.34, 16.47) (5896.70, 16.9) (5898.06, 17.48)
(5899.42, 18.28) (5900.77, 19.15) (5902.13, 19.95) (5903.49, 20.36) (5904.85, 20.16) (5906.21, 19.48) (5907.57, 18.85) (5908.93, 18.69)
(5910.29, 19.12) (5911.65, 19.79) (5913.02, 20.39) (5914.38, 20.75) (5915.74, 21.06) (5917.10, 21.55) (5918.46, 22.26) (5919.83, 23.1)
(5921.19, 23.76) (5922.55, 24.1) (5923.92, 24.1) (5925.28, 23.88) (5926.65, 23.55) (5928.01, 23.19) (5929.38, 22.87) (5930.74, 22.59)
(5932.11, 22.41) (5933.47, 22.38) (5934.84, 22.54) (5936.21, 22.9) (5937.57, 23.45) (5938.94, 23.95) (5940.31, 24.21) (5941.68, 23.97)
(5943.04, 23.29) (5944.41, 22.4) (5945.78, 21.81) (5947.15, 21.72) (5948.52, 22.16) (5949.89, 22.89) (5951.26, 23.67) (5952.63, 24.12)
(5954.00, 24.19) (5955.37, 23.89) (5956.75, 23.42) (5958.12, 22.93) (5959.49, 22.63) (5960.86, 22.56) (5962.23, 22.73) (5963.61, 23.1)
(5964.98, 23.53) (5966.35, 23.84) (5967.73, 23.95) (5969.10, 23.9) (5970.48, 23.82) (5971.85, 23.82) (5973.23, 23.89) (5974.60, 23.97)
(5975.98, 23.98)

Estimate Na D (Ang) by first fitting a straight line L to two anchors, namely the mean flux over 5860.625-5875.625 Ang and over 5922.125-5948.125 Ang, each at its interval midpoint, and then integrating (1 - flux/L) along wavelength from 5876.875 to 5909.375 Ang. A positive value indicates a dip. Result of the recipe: 5.7 Ang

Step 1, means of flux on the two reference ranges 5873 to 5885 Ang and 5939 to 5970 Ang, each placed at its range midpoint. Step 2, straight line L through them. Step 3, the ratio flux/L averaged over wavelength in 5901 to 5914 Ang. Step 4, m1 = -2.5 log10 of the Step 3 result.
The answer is 0.16 mag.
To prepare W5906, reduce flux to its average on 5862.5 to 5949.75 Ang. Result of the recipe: 21.4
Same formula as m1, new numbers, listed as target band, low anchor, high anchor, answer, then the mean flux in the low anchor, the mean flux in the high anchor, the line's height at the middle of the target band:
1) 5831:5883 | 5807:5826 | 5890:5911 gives -0.13 mag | 22.5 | 18.2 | 20.4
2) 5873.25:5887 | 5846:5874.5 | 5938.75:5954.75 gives 0.05 mag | 22.9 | 23.2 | 23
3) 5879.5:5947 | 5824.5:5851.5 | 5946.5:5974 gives 0.11 mag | 22.8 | 23.3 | 23.1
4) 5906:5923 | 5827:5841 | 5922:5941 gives 0.10 mag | 22.1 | 23.3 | 23.1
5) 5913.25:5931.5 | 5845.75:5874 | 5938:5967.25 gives 0.02 mag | 22.9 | 23.2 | 23.1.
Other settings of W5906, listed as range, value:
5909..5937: 22.2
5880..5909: 18.6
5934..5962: 23.1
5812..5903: 21.7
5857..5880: 23.3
